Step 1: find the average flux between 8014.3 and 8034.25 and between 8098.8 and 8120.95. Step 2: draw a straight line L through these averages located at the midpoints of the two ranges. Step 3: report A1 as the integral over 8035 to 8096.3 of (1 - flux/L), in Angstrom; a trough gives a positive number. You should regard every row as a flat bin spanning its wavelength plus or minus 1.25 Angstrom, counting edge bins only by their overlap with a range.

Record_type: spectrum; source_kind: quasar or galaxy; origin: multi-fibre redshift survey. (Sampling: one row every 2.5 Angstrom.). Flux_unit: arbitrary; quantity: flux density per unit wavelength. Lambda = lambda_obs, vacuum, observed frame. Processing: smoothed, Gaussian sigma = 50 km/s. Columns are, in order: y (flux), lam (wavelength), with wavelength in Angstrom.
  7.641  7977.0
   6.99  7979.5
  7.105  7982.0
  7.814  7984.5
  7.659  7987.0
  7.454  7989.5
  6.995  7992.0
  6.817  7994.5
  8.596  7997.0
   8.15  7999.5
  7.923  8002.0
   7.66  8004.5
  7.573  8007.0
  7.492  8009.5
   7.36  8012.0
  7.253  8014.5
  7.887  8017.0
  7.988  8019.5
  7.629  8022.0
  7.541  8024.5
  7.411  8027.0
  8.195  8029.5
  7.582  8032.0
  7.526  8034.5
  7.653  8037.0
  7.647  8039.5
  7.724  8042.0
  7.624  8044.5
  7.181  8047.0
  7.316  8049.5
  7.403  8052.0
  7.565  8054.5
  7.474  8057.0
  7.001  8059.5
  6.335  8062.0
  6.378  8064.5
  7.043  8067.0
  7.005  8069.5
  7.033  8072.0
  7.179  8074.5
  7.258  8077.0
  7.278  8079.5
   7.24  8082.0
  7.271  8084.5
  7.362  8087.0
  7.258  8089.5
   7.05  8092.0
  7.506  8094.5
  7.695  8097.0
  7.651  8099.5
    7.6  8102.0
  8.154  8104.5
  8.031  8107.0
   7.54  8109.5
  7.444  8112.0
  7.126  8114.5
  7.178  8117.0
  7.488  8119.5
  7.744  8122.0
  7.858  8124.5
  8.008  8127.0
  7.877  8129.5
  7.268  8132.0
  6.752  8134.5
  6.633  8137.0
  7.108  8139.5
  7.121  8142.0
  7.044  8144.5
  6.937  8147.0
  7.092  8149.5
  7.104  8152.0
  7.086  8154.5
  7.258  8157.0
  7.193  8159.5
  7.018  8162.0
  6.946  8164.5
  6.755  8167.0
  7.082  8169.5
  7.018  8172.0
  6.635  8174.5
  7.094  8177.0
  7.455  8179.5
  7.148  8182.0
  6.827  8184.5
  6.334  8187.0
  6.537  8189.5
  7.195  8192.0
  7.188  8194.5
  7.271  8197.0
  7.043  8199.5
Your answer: 3.2 Angstrom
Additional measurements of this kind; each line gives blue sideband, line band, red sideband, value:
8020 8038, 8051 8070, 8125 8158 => 1.29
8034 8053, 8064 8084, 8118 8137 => 1.13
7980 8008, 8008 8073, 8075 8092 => 0.23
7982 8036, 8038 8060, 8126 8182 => 0.10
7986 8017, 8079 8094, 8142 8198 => 0.09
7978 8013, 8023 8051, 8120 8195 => -0.55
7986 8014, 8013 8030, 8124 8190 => -0.33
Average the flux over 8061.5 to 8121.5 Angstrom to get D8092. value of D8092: 7.31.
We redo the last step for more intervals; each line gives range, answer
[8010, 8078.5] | 7.38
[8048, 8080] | 7.09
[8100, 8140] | 7.5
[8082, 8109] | 7.54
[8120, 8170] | 7.2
